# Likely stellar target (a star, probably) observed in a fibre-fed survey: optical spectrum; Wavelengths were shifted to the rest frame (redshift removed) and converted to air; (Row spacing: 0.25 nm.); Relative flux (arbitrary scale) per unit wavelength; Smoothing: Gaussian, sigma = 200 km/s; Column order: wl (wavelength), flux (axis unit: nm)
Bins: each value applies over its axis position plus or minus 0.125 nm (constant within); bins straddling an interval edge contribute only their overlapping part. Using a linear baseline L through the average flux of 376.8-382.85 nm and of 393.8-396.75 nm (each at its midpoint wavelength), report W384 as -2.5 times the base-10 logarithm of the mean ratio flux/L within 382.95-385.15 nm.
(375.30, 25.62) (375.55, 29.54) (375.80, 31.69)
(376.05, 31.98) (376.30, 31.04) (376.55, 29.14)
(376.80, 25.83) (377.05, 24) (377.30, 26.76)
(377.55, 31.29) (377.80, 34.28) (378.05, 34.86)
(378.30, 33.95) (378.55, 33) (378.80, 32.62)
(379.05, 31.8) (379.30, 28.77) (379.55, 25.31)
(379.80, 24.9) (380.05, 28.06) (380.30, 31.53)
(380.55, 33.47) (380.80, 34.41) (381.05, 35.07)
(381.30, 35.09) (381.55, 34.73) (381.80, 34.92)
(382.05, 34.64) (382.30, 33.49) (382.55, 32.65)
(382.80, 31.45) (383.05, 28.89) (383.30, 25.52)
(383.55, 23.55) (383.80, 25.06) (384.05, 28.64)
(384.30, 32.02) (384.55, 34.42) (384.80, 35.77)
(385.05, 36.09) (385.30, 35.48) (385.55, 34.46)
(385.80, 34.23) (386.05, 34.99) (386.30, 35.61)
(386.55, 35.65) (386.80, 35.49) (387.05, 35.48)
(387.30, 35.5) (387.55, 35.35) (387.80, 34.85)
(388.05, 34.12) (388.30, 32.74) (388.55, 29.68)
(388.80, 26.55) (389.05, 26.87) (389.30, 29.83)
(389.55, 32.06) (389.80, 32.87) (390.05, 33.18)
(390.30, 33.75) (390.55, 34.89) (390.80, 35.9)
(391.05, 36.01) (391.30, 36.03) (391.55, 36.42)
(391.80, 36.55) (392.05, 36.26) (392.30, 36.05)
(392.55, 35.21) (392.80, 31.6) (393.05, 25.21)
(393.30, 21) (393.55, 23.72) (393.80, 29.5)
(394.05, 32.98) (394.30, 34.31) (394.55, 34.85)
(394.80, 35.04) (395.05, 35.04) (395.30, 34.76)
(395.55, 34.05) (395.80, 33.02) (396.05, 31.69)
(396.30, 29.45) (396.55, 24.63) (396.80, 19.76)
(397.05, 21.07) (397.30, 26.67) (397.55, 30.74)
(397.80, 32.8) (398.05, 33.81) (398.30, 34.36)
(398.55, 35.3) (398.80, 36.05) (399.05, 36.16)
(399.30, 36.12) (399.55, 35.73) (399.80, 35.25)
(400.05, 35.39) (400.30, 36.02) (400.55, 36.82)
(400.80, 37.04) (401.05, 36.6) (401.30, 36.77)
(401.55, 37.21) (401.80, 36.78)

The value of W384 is 0.06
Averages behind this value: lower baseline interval 31.6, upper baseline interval 32.2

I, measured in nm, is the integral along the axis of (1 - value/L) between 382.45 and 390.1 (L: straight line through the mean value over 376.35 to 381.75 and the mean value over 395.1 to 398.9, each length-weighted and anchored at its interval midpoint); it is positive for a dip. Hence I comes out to -0.349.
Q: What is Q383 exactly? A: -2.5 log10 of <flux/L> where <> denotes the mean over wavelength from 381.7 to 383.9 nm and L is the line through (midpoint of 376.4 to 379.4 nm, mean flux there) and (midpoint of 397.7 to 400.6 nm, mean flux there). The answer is 0.06 mag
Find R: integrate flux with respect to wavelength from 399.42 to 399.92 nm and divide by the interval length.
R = 35.5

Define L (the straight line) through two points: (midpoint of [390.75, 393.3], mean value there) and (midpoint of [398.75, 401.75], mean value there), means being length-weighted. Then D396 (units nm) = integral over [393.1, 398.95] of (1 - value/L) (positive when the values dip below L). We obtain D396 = 0.74 nm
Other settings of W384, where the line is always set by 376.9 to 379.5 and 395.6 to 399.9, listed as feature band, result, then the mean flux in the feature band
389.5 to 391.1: -0.10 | 34.1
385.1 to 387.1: -0.13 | 35.2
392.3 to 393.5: 0.09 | 28.8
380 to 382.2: -0.09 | 33.7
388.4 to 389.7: 0.07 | 29.1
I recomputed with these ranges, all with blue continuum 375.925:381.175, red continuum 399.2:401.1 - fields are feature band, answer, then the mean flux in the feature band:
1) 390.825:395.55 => 0.19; 32.9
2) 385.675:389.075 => -0.08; 33.6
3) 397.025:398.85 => 0.20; 31.7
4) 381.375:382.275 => -0.09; 34.6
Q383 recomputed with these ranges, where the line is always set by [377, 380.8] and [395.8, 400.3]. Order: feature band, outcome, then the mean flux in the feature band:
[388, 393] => -0.07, 33.2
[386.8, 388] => -0.14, 35.2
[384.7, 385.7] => -0.15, 35.4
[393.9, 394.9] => -0.09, 34.2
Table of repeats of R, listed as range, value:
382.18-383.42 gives 30.4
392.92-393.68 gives 23.4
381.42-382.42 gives 34.5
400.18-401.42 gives 36.7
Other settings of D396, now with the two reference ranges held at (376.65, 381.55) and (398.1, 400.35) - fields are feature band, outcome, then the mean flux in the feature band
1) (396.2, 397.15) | 0.31 nm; 23.6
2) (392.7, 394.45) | 0.30 nm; 28.4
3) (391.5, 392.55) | -0.07 nm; 36.2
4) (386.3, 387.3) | -0.09 nm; 35.5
